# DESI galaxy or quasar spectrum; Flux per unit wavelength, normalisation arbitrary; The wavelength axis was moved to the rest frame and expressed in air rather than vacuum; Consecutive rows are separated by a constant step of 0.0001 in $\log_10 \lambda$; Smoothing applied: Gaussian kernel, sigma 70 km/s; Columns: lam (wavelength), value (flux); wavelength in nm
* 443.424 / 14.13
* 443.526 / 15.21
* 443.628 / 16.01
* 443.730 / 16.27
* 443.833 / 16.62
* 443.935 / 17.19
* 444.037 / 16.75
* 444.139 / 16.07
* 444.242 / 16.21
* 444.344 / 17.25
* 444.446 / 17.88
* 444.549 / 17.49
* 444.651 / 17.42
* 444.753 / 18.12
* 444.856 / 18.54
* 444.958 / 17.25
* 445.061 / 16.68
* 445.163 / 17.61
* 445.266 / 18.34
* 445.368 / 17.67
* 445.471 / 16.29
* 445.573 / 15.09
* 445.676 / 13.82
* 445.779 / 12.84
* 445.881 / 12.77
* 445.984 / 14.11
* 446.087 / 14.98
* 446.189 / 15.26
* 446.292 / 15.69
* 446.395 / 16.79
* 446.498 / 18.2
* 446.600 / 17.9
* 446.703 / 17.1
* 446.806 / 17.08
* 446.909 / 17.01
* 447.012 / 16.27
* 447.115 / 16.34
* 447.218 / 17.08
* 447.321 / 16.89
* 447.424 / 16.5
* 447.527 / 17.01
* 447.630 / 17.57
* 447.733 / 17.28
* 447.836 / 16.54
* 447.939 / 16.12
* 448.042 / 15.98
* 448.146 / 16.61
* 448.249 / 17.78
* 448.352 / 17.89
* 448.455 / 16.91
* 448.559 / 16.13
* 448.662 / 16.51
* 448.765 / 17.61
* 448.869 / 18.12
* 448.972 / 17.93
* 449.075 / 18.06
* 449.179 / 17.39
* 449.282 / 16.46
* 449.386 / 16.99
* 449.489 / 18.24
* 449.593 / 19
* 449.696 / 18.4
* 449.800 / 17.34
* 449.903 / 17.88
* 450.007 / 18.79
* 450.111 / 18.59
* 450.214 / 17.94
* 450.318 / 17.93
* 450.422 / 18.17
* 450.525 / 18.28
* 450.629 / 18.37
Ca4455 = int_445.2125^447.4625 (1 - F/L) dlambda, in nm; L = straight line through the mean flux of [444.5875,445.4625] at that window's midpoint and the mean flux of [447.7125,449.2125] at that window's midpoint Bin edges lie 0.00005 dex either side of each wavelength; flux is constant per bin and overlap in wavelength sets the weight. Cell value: 0.17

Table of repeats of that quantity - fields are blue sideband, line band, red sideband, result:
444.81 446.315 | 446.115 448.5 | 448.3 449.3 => -0.032 nm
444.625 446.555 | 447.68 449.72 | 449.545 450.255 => 0.049 nm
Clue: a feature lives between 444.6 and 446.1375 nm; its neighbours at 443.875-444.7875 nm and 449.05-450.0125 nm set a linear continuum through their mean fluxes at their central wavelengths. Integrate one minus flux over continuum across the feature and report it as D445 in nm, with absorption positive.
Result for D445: 0.104 nm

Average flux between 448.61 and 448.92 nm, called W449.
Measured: 17.4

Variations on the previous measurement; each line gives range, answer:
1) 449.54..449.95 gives 18.2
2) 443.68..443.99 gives 16.7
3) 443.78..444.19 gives 16.7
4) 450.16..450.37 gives 18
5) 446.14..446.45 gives 15.9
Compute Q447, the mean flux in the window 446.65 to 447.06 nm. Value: 16.9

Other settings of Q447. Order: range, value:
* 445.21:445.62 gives 16.9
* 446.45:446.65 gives 18.1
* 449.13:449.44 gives 17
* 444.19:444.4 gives 16.8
